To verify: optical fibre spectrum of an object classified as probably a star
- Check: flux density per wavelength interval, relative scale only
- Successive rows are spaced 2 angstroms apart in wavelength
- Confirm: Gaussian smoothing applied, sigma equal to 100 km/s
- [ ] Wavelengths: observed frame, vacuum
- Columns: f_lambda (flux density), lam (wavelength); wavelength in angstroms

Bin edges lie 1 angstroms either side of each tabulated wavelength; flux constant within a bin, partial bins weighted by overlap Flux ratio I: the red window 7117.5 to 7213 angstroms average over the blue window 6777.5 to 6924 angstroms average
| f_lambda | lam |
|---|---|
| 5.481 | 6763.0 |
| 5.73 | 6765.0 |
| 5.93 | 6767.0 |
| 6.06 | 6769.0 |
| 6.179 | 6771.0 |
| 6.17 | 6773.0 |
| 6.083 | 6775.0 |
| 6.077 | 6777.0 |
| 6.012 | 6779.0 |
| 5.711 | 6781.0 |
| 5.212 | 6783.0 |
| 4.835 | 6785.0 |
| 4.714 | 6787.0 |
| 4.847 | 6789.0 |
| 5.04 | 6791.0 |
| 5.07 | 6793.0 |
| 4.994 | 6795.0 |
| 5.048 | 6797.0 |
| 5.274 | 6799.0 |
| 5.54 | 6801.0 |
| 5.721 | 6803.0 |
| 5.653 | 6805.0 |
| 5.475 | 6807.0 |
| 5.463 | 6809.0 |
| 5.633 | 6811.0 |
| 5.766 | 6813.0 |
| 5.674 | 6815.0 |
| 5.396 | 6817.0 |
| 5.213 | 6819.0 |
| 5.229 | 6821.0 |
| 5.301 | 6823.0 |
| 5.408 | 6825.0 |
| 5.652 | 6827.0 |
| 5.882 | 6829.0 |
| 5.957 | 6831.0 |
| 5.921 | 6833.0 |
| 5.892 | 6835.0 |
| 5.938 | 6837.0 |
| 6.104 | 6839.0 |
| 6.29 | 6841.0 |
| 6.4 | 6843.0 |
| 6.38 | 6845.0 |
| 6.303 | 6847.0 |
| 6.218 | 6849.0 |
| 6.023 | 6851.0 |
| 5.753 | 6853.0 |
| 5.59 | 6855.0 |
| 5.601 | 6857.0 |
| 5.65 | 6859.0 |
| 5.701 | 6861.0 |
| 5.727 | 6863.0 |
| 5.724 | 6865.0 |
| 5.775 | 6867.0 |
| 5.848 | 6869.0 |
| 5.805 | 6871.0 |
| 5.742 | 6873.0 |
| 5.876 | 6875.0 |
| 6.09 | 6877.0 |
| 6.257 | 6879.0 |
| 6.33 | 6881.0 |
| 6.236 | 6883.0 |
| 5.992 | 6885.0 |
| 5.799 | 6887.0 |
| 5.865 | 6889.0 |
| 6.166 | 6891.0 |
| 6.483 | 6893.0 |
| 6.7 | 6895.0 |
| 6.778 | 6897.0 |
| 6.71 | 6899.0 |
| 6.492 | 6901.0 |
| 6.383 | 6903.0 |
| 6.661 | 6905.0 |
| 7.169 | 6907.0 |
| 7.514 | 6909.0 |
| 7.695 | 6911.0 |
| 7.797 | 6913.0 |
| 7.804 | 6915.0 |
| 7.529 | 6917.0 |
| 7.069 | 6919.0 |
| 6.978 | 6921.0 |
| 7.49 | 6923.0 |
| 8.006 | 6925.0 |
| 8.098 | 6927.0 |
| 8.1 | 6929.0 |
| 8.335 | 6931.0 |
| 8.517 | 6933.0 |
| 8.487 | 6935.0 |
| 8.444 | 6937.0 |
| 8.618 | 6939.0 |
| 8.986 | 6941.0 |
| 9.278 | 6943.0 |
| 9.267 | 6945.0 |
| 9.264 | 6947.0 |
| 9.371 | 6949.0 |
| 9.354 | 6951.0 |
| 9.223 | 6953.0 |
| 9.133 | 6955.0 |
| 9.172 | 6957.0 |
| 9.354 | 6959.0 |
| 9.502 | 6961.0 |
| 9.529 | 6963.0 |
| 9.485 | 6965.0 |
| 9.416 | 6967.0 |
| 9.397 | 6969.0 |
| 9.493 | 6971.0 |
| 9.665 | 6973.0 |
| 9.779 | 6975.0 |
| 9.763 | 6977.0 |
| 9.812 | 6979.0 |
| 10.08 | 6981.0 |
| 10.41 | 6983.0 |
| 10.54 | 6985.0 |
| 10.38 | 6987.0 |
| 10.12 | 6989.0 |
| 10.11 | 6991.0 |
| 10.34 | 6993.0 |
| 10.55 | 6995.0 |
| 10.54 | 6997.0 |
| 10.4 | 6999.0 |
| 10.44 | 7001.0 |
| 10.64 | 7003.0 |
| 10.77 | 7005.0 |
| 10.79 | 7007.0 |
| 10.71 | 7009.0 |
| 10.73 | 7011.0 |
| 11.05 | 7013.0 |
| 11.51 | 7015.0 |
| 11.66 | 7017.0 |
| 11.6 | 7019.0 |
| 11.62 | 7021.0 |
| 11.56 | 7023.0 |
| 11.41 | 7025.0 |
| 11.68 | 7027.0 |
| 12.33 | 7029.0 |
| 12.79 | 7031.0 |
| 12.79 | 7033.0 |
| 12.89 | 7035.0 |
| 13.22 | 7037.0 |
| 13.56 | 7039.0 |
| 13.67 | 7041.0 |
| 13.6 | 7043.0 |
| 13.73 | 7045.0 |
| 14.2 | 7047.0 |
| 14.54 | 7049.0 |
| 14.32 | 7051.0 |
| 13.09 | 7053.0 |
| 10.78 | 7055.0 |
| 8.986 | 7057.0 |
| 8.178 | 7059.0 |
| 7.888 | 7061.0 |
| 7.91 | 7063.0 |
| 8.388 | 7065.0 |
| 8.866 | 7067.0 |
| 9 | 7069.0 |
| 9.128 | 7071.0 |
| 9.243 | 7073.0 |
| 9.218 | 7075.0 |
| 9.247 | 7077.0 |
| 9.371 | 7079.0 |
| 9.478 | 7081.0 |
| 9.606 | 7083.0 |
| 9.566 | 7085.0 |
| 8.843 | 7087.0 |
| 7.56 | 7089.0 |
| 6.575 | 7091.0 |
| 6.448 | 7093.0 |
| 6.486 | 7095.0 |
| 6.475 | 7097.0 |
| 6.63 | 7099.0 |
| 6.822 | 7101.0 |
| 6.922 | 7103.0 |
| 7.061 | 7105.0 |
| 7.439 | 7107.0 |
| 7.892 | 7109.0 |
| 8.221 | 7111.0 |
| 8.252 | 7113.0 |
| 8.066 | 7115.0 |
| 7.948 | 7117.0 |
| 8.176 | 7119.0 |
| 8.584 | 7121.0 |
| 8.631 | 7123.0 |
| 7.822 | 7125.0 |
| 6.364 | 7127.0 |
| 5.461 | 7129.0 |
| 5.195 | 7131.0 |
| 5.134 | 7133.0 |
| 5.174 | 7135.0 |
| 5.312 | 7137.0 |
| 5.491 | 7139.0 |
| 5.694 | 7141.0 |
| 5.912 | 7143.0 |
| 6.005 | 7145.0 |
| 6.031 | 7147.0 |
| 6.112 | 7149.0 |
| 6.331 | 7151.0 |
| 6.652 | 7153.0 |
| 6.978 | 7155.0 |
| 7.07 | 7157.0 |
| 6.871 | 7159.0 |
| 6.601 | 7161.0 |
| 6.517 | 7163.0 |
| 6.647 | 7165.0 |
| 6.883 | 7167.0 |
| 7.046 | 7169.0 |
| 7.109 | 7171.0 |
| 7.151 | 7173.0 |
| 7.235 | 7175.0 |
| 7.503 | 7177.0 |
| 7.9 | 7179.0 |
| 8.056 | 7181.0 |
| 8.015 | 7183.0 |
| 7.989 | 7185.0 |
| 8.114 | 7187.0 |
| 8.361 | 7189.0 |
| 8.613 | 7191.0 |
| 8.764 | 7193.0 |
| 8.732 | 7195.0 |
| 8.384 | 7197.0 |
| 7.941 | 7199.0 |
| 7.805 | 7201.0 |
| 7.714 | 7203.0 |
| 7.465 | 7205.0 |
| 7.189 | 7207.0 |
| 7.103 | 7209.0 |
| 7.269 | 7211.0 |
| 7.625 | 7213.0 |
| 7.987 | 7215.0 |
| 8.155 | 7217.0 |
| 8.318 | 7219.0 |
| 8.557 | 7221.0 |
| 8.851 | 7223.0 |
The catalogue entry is 1.18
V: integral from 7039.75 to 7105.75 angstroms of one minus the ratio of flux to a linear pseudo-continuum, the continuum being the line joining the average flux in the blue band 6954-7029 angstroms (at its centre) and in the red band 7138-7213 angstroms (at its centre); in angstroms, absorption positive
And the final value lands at -3.1 angstroms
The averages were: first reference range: 10.4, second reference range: 7.23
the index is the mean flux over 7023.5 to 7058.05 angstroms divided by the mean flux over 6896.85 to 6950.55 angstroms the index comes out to 1.6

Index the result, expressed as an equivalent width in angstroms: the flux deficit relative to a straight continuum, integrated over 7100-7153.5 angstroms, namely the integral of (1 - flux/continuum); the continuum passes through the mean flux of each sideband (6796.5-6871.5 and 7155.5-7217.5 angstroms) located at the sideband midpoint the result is 3.7 angstroms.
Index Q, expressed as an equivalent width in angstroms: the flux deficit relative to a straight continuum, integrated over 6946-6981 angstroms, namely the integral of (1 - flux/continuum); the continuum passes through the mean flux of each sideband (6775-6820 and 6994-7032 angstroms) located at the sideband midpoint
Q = 1.4 angstroms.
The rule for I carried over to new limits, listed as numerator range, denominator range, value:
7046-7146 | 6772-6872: 1.44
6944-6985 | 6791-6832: 1.75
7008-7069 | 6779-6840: 2.12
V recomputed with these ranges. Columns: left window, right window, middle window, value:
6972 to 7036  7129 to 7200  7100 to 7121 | 1.4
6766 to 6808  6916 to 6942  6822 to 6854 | 2.3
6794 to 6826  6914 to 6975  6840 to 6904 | 7.9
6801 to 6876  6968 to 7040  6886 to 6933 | 5.1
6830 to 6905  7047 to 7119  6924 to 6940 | -3.4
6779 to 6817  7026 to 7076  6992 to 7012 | -0.8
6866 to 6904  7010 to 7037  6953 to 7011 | 0.8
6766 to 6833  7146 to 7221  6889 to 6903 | -1.1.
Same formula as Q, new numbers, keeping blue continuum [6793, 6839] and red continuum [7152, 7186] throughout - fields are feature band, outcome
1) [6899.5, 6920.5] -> -4.2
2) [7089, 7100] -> 0.4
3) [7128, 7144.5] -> 3.7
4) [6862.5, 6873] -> 0.0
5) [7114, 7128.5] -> -1.9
